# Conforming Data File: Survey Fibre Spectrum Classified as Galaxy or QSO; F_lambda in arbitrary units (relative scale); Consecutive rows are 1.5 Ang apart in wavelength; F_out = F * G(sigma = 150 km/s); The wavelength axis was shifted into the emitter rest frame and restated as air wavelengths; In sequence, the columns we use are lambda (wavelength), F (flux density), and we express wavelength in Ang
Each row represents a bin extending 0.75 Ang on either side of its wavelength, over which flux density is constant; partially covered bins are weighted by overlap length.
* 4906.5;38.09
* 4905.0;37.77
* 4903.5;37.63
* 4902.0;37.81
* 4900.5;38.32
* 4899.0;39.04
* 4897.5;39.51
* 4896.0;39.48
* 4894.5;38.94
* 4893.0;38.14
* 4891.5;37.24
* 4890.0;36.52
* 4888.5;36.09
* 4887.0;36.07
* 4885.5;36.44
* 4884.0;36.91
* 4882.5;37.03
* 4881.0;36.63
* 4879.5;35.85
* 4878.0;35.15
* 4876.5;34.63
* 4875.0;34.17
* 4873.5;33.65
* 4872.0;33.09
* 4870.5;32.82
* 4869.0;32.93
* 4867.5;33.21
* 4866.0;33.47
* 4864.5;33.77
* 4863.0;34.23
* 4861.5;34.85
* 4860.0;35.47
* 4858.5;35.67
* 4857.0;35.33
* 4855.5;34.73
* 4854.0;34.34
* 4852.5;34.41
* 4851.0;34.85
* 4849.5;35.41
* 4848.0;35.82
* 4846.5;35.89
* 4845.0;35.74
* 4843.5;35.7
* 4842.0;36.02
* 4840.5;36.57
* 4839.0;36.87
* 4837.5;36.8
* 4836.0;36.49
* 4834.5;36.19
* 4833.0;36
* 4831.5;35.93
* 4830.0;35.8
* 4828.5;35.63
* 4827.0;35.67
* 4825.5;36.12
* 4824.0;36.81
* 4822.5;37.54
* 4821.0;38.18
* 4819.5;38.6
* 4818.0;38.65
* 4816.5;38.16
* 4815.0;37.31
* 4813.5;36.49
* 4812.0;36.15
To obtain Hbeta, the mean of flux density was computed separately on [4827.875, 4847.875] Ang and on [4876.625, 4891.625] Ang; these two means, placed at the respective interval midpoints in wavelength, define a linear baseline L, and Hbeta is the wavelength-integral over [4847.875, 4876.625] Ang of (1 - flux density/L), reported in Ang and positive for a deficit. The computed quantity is 1.5 Ang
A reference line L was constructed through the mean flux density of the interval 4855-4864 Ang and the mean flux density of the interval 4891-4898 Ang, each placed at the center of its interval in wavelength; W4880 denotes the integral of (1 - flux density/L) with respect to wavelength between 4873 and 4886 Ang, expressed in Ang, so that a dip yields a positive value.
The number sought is 0.52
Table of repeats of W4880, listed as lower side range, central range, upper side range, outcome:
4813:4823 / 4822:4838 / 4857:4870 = 0.29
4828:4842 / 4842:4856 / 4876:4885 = 0.36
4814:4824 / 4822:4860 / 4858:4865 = 0.50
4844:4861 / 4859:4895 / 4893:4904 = 1.74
